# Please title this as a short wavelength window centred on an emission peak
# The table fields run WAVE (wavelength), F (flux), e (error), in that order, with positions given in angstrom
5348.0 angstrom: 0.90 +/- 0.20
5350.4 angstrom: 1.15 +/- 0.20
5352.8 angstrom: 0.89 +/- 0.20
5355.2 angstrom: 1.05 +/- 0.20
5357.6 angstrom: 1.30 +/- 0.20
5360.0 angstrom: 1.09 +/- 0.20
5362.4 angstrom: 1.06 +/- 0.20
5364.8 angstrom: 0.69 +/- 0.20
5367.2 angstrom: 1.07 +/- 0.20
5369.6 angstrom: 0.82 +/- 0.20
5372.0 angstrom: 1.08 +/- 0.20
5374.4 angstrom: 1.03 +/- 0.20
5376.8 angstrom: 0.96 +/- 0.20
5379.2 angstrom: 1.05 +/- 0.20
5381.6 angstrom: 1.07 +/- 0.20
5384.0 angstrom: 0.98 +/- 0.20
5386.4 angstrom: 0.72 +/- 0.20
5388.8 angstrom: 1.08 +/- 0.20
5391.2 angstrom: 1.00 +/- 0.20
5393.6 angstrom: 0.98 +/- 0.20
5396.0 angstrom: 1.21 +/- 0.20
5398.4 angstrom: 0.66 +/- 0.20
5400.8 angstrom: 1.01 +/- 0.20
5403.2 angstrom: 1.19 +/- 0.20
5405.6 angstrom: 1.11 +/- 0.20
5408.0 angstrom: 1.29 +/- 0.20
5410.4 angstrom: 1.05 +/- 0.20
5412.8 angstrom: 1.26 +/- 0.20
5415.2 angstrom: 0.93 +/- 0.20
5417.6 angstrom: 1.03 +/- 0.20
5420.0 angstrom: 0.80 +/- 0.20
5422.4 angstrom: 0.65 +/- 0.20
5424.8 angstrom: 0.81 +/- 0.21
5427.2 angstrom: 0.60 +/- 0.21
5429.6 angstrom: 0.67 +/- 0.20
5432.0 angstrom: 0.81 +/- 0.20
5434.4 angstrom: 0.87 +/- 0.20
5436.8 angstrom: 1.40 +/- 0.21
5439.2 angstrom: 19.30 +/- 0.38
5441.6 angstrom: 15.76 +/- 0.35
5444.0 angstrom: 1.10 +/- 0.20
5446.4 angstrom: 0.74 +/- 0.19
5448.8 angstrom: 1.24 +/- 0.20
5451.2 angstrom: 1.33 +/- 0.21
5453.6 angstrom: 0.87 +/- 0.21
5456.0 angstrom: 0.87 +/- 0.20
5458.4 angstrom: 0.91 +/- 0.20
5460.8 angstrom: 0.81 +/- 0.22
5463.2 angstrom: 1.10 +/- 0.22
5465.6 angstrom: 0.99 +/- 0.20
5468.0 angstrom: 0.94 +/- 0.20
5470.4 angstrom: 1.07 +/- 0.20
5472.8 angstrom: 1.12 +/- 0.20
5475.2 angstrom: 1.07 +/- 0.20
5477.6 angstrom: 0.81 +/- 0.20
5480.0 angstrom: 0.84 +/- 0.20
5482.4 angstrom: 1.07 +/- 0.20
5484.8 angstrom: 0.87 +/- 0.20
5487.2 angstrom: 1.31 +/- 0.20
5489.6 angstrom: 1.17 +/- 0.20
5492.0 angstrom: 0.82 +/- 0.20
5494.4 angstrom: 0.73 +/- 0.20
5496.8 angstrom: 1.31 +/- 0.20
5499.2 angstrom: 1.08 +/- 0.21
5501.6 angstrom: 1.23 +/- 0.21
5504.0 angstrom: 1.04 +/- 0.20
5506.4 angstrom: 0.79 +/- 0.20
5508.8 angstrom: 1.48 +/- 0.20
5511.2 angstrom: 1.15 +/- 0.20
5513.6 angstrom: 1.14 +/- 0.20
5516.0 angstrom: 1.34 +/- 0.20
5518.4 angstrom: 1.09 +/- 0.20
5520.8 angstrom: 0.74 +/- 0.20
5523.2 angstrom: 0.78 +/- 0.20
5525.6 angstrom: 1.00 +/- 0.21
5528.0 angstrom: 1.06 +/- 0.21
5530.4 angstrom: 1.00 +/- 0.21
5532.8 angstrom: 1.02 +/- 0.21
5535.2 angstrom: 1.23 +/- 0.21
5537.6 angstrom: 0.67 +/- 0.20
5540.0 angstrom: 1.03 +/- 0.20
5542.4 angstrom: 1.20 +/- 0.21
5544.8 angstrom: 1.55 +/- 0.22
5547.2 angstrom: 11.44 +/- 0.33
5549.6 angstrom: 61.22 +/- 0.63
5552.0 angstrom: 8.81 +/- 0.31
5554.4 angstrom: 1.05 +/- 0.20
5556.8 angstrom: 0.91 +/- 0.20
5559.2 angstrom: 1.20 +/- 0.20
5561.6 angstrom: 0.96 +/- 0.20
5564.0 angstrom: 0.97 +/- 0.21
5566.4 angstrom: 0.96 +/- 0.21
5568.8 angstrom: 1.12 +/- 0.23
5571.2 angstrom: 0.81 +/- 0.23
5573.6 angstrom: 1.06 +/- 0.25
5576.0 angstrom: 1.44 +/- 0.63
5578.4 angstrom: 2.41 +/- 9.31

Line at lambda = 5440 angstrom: H-beta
